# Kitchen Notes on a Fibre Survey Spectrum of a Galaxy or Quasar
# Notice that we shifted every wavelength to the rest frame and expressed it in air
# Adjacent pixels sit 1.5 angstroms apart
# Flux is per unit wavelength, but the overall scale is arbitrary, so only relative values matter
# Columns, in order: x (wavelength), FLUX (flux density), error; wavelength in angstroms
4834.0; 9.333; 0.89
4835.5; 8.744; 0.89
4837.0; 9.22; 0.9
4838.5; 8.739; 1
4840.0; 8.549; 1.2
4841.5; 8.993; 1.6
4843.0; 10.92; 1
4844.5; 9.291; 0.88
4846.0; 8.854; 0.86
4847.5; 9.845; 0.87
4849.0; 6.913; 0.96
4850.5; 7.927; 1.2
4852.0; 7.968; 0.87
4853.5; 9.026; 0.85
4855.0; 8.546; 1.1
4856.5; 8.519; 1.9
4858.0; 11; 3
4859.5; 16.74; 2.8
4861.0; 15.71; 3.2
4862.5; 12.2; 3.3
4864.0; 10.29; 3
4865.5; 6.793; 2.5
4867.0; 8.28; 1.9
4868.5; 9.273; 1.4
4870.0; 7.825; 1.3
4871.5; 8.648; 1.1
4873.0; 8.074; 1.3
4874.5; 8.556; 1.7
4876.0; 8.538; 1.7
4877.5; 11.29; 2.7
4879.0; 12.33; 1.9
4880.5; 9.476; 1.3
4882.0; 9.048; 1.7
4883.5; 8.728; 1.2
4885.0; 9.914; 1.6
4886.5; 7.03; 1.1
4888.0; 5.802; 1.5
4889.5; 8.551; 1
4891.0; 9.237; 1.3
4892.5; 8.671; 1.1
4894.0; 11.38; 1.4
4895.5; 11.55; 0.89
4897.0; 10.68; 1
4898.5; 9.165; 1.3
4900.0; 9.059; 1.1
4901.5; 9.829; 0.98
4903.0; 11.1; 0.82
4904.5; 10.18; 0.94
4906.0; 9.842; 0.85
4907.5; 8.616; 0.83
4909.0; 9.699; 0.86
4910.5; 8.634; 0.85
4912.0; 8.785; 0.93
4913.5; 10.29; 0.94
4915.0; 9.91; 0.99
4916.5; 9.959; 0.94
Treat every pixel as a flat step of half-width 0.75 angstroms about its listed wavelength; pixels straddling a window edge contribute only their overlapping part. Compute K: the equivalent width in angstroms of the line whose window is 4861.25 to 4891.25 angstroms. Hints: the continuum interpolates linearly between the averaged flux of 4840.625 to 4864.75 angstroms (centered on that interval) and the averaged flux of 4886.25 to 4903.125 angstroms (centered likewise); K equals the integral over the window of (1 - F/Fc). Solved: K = 1.9 angstroms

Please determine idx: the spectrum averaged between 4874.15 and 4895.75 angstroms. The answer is 9.3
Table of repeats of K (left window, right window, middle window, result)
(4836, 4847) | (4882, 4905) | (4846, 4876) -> -0.8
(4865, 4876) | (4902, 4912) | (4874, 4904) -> -1.9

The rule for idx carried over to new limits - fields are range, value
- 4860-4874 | 9.78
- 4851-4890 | 9.54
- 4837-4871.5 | 9.61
